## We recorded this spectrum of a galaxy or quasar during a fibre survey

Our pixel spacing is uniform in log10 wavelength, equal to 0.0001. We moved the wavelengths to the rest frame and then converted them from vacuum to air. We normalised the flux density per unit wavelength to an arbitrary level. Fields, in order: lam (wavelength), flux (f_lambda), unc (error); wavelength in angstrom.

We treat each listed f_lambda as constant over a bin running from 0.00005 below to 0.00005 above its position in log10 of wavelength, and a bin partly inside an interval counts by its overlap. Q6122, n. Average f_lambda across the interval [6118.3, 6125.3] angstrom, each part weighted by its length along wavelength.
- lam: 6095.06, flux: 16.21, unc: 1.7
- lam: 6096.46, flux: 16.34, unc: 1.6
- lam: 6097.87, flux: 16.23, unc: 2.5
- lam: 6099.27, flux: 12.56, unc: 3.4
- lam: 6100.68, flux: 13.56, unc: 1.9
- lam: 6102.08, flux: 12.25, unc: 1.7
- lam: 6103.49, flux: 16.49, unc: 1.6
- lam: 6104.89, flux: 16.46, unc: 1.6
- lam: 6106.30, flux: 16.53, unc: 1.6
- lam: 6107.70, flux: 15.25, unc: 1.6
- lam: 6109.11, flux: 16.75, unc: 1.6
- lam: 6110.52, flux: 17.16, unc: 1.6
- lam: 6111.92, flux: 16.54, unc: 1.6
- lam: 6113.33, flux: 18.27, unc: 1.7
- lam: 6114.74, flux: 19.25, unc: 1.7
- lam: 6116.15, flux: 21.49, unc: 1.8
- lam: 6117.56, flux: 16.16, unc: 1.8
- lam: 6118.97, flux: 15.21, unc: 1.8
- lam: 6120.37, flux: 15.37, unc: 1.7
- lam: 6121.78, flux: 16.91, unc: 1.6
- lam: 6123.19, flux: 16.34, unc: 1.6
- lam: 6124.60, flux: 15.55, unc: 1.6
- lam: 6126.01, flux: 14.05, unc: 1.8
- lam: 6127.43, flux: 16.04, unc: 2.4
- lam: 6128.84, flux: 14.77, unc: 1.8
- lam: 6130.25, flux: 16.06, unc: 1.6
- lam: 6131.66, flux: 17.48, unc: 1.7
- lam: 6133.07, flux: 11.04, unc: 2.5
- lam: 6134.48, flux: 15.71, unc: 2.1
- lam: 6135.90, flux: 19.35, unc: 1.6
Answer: 15.9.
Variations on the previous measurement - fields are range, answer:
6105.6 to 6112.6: 16.5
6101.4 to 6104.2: 14.4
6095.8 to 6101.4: 14.6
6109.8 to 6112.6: 16.9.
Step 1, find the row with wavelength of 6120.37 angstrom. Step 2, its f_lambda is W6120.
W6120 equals 15.37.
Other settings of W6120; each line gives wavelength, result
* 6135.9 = 19.35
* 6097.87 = 16.23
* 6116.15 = 21.49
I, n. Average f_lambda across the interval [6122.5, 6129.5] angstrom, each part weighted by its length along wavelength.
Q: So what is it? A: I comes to 15.3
